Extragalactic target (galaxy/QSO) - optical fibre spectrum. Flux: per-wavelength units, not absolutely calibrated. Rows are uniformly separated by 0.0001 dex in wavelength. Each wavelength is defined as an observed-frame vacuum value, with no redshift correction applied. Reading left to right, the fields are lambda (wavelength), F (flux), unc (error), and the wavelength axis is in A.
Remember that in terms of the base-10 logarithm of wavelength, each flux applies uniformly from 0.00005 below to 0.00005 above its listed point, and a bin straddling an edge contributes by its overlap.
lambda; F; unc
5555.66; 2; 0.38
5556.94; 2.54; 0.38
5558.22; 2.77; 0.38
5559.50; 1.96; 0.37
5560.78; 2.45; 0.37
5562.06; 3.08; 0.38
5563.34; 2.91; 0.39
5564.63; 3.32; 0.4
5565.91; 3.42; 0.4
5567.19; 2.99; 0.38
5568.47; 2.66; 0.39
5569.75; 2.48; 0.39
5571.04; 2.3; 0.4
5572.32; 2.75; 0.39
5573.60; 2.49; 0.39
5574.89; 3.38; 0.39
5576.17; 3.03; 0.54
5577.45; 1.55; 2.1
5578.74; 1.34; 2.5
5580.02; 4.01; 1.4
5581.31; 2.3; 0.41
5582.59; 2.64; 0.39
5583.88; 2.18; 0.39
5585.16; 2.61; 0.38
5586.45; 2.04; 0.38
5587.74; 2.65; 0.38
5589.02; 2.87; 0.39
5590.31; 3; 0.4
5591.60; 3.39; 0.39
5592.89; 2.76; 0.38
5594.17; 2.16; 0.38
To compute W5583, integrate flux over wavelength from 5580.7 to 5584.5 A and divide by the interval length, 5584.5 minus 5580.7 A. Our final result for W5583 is 2.38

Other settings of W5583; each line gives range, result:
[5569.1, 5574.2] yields 2.51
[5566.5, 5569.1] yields 2.84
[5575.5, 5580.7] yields 2.49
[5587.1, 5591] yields 2.85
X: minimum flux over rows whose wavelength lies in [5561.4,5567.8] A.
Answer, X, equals 2.91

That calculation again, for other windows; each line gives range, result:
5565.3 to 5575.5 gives 2.3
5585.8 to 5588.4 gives 2.04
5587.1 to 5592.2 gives 2.65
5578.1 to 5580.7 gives 1.34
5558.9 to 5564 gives 1.96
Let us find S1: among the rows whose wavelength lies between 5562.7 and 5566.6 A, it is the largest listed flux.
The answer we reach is 3.42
